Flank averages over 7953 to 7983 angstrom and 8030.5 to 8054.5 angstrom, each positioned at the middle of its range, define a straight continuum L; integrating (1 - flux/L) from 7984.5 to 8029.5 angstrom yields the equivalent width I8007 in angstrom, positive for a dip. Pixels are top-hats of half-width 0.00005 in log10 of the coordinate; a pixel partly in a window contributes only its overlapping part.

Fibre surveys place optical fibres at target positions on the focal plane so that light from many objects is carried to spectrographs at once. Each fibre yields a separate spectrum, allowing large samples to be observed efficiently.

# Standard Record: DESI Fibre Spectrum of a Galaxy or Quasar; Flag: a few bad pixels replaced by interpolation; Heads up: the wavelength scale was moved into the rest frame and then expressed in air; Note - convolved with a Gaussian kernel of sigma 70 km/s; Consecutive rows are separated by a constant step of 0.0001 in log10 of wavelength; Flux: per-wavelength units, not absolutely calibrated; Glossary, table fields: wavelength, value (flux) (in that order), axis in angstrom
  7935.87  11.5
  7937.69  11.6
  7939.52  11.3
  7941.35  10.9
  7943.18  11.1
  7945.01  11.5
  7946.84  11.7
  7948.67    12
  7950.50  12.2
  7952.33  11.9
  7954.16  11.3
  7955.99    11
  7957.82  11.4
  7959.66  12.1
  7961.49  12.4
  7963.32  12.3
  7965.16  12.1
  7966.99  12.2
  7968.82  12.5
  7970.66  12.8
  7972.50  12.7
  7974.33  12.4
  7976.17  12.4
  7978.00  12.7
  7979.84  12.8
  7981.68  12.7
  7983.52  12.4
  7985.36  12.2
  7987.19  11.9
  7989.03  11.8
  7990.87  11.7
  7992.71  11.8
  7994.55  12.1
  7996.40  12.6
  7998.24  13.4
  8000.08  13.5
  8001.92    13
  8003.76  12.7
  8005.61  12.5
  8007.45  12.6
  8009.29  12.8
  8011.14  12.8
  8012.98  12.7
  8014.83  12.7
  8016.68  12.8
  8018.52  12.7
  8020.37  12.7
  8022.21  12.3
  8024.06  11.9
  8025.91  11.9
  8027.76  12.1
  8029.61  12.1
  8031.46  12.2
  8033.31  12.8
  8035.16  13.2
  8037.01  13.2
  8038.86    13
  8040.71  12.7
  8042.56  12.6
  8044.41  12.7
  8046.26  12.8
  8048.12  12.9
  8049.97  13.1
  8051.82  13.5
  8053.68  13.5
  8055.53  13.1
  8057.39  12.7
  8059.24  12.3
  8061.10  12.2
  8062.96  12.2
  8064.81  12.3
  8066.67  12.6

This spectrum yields 0.51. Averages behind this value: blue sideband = 12.2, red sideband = 12.9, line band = 12.5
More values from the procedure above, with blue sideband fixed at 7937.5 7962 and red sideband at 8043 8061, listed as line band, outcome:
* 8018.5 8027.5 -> 0.2 angstrom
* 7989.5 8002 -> -0.4 angstrom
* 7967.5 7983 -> -0.9 angstrom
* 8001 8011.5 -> -0.4 angstrom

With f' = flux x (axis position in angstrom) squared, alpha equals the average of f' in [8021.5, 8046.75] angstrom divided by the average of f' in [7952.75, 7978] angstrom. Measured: 1.05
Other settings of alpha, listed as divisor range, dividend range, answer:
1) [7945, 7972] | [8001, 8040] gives 1.07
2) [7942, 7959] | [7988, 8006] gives 1.09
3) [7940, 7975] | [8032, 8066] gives 1.10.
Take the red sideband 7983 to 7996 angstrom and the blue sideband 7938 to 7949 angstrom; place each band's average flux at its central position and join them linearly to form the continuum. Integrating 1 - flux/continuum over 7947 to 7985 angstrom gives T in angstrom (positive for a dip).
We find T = -1.7 angstrom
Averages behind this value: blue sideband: 11.4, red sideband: 12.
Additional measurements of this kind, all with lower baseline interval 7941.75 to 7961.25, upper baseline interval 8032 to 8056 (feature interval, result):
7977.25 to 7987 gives -0.3 angstrom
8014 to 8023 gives 0.0 angstrom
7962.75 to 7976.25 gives -0.6 angstrom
